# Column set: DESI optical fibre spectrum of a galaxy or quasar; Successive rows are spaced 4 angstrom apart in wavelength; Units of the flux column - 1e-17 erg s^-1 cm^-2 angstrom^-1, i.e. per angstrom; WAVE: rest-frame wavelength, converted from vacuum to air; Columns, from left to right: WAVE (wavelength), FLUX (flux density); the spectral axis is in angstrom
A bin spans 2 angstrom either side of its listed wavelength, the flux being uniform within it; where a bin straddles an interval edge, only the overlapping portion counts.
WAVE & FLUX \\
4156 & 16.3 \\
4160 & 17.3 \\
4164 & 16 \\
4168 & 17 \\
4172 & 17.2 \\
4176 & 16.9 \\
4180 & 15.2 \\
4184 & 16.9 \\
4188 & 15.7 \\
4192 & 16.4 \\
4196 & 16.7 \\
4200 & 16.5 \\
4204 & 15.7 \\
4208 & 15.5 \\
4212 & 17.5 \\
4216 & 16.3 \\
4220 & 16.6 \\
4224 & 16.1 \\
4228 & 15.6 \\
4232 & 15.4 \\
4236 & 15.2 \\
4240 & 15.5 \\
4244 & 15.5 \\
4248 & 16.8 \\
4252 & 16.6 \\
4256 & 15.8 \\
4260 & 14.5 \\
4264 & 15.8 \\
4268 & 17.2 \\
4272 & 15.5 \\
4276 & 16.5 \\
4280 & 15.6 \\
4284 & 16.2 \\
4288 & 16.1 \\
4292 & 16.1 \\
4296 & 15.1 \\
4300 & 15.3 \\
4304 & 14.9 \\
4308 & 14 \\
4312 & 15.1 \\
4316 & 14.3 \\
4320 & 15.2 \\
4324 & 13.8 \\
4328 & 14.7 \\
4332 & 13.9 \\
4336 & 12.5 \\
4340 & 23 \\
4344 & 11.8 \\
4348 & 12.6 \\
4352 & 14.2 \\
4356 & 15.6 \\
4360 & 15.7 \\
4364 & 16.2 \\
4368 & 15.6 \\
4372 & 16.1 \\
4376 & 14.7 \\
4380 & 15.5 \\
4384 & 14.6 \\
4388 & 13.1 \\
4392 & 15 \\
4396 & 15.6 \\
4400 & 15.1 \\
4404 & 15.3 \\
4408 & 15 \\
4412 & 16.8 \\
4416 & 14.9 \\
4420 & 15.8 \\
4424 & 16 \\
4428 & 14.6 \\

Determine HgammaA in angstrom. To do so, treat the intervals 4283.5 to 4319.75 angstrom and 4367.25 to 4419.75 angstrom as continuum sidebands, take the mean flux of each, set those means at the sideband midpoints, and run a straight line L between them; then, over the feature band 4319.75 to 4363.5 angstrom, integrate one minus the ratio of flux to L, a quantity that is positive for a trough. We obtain 1.0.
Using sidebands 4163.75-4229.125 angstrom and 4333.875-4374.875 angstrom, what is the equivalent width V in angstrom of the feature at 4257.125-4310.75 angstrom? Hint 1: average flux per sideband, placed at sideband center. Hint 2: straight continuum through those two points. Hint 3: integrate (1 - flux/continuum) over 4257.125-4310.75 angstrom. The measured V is 0.63 angstrom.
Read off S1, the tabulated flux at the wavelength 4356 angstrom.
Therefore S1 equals 15.6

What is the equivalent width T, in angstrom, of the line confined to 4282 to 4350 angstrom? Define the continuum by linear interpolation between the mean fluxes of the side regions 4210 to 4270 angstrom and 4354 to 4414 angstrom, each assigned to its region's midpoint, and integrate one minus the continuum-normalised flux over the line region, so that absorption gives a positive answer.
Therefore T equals 3.0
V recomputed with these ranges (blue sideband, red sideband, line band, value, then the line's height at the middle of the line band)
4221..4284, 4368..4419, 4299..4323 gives 1.29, 15.6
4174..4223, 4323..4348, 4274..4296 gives -0.92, 15.4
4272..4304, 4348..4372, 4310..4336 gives 1.98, 15.5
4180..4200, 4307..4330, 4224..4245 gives 0.26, 15.7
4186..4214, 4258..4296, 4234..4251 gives 0.29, 16.1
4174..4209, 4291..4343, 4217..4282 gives -0.80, 15.7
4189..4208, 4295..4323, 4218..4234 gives -0.07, 15.9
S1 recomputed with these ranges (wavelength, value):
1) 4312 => 15.1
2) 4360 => 15.7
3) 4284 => 16.2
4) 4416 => 14.9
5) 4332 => 13.9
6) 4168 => 17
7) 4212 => 17.5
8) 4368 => 15.6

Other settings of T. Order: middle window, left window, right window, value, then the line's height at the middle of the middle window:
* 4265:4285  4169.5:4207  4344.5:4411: -0.61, 15.7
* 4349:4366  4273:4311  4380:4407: -0.20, 15.1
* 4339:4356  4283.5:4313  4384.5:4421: 0.29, 15.2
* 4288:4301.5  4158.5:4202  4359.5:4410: 0.15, 15.8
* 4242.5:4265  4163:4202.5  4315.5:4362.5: -0.20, 15.7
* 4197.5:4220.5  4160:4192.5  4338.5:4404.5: -0.12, 16.3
